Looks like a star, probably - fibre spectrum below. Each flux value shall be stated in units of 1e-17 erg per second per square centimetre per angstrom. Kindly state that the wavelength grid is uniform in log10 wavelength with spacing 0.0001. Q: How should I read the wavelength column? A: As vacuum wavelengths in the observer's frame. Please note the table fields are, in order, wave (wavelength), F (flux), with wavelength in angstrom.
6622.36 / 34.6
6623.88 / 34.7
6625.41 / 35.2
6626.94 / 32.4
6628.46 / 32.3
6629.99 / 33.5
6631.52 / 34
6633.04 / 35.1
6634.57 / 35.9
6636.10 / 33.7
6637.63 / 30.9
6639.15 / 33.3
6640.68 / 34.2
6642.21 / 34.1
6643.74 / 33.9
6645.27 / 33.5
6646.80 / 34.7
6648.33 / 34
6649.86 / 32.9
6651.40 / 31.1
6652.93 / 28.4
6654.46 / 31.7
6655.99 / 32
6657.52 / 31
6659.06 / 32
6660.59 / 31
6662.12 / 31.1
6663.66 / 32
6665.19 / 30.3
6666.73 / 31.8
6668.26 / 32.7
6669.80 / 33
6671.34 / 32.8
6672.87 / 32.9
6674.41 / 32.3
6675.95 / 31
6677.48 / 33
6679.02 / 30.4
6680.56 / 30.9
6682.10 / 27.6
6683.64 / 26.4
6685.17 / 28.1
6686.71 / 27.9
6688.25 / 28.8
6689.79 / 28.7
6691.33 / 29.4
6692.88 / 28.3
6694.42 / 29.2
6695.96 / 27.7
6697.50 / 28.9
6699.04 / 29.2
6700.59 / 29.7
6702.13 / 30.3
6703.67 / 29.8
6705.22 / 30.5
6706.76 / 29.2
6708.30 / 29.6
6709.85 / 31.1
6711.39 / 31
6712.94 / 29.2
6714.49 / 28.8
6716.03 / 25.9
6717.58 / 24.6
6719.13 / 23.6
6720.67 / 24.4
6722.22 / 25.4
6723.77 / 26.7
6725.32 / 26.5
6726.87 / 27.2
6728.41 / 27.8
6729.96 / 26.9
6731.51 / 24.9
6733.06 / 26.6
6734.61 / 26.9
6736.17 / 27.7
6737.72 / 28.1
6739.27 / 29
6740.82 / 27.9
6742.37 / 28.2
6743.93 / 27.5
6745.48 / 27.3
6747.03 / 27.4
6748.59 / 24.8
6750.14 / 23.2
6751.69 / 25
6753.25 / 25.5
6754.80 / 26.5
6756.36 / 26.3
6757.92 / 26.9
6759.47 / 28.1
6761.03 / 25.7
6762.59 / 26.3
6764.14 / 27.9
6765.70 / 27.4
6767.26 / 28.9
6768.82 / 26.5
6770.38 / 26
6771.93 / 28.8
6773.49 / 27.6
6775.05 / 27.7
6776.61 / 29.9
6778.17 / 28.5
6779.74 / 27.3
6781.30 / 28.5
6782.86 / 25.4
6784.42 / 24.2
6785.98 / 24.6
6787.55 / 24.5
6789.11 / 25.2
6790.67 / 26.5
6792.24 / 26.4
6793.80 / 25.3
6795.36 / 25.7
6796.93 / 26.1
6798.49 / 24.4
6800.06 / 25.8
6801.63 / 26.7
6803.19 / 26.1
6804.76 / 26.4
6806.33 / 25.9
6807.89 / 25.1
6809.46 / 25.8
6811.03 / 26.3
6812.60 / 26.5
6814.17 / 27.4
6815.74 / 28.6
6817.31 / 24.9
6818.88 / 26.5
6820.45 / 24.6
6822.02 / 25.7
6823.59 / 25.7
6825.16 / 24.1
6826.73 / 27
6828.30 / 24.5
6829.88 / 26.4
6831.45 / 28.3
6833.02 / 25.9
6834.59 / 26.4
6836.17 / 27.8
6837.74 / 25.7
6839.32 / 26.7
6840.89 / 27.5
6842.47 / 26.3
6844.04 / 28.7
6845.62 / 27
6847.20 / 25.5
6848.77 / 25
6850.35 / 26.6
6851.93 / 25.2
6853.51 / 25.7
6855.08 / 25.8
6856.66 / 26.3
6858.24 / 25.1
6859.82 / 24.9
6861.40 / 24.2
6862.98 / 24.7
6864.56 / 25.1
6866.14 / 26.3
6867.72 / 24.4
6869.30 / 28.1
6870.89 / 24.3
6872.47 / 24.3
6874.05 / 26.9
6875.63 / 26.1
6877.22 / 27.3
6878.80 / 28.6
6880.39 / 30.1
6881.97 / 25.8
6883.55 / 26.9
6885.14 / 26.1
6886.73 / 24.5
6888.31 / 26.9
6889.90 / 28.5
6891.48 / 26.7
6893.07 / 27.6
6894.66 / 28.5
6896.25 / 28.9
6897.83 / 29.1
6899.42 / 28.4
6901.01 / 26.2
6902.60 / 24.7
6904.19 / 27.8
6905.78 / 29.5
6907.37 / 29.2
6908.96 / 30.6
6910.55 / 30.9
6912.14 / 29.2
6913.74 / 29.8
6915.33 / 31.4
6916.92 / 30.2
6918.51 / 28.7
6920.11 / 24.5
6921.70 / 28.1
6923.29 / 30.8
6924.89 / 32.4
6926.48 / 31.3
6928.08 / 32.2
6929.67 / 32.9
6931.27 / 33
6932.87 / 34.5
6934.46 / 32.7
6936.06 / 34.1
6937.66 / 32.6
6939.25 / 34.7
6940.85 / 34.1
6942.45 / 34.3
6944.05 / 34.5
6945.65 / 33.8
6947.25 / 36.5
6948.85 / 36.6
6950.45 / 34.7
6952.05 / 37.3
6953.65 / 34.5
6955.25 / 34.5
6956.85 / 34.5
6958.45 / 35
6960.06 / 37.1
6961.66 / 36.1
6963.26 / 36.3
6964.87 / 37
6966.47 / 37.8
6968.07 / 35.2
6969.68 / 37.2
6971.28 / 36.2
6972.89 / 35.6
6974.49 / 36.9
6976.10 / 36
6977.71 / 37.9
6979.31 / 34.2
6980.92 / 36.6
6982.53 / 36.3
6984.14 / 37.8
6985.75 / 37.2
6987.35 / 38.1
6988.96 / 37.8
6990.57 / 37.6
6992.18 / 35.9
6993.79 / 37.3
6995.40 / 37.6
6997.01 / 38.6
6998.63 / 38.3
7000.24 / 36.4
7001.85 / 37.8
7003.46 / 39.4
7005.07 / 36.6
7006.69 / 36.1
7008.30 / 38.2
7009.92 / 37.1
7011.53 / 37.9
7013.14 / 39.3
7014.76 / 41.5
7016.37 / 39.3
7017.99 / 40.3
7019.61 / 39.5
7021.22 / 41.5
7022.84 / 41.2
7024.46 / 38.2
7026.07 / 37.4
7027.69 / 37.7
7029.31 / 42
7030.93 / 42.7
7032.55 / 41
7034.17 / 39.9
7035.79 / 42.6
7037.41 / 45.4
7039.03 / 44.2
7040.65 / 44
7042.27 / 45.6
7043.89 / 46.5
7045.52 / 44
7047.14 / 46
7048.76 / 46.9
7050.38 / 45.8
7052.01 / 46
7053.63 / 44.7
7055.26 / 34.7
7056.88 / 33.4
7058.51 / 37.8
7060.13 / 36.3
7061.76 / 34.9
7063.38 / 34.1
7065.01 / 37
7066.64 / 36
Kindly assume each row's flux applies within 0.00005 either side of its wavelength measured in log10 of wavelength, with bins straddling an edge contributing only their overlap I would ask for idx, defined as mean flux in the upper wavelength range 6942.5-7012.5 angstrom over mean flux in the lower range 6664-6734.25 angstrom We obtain 1.27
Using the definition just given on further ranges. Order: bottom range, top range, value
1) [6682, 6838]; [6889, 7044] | 1.31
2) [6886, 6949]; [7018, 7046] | 1.37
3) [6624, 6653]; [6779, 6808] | 0.77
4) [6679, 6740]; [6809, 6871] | 0.93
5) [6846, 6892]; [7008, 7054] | 1.61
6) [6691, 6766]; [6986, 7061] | 1.46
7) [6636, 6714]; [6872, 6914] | 0.90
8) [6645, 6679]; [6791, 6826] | 0.81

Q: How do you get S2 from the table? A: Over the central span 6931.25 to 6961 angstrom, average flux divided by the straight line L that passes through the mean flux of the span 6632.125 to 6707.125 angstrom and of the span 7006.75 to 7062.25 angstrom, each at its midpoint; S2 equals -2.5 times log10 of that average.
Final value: 0.11 mag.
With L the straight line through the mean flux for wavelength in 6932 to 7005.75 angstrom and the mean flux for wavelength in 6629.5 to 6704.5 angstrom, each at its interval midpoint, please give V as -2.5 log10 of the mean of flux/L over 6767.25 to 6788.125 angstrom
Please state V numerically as 0.22 mag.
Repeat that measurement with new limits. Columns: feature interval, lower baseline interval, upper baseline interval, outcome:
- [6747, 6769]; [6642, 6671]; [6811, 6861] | 0.09 mag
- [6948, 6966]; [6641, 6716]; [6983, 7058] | 0.07 mag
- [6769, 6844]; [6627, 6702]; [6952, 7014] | 0.27 mag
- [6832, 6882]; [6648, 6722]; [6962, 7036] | 0.29 mag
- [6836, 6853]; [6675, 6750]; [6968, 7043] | 0.24 mag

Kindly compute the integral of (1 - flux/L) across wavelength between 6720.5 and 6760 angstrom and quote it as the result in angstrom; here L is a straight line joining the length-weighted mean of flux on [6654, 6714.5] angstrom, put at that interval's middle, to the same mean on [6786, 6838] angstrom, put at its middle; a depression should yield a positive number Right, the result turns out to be 2.41 angstrom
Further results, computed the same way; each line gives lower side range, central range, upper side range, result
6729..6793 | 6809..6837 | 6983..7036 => 3.3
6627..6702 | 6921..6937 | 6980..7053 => 2.4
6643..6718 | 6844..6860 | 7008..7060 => 4.4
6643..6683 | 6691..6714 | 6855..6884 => 0.9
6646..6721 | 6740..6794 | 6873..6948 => 5.9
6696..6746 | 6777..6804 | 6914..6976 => 3.4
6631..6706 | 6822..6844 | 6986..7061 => 5.6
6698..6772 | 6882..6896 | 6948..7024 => 2.7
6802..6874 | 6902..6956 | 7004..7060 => 1.8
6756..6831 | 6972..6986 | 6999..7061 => 0.4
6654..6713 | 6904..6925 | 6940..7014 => 3.4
